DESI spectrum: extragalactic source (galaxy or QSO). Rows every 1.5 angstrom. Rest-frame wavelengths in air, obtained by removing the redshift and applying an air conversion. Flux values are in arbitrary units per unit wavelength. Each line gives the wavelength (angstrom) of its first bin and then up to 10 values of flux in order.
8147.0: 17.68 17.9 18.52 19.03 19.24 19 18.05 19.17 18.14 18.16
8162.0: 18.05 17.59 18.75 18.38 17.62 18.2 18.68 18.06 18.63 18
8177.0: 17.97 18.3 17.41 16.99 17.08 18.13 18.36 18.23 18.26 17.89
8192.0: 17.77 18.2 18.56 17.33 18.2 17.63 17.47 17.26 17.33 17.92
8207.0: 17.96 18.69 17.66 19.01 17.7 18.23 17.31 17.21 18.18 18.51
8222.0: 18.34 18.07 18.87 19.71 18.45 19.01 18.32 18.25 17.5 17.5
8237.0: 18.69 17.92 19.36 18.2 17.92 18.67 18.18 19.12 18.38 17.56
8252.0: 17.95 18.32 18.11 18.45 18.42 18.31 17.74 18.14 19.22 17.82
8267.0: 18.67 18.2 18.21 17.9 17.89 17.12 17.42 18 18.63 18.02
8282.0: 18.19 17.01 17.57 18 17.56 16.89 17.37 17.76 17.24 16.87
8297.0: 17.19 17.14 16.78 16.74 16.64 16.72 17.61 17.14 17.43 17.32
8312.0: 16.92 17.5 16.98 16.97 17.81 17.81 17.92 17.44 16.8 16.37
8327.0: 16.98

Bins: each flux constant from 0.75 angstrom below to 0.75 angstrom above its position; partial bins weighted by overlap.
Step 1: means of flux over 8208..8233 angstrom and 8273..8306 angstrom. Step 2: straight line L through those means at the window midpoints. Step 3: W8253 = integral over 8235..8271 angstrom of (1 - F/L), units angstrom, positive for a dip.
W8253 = -0.8 angstrom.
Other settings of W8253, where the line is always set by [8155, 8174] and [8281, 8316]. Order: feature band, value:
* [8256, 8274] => -0.7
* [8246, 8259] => -0.5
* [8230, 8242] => -0.3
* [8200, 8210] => 0.1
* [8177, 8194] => 0.2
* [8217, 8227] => -0.3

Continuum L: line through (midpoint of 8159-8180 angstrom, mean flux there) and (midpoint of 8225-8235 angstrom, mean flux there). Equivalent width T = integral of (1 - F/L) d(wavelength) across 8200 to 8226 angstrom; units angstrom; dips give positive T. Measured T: 0.6 angstrom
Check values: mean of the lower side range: 18.2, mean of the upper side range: 18.5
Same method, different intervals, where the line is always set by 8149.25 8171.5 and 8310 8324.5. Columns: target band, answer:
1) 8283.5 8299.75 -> 0.2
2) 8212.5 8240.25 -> -0.4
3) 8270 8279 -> -0.1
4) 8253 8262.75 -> -0.2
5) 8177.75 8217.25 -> 0.7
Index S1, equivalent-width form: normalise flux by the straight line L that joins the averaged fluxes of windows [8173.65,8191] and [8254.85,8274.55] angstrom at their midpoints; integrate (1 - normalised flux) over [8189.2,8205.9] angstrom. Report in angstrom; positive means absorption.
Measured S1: 0.2 angstrom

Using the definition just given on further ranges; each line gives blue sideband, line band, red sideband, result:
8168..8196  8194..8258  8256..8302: -0.96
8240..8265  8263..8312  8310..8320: 0.55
